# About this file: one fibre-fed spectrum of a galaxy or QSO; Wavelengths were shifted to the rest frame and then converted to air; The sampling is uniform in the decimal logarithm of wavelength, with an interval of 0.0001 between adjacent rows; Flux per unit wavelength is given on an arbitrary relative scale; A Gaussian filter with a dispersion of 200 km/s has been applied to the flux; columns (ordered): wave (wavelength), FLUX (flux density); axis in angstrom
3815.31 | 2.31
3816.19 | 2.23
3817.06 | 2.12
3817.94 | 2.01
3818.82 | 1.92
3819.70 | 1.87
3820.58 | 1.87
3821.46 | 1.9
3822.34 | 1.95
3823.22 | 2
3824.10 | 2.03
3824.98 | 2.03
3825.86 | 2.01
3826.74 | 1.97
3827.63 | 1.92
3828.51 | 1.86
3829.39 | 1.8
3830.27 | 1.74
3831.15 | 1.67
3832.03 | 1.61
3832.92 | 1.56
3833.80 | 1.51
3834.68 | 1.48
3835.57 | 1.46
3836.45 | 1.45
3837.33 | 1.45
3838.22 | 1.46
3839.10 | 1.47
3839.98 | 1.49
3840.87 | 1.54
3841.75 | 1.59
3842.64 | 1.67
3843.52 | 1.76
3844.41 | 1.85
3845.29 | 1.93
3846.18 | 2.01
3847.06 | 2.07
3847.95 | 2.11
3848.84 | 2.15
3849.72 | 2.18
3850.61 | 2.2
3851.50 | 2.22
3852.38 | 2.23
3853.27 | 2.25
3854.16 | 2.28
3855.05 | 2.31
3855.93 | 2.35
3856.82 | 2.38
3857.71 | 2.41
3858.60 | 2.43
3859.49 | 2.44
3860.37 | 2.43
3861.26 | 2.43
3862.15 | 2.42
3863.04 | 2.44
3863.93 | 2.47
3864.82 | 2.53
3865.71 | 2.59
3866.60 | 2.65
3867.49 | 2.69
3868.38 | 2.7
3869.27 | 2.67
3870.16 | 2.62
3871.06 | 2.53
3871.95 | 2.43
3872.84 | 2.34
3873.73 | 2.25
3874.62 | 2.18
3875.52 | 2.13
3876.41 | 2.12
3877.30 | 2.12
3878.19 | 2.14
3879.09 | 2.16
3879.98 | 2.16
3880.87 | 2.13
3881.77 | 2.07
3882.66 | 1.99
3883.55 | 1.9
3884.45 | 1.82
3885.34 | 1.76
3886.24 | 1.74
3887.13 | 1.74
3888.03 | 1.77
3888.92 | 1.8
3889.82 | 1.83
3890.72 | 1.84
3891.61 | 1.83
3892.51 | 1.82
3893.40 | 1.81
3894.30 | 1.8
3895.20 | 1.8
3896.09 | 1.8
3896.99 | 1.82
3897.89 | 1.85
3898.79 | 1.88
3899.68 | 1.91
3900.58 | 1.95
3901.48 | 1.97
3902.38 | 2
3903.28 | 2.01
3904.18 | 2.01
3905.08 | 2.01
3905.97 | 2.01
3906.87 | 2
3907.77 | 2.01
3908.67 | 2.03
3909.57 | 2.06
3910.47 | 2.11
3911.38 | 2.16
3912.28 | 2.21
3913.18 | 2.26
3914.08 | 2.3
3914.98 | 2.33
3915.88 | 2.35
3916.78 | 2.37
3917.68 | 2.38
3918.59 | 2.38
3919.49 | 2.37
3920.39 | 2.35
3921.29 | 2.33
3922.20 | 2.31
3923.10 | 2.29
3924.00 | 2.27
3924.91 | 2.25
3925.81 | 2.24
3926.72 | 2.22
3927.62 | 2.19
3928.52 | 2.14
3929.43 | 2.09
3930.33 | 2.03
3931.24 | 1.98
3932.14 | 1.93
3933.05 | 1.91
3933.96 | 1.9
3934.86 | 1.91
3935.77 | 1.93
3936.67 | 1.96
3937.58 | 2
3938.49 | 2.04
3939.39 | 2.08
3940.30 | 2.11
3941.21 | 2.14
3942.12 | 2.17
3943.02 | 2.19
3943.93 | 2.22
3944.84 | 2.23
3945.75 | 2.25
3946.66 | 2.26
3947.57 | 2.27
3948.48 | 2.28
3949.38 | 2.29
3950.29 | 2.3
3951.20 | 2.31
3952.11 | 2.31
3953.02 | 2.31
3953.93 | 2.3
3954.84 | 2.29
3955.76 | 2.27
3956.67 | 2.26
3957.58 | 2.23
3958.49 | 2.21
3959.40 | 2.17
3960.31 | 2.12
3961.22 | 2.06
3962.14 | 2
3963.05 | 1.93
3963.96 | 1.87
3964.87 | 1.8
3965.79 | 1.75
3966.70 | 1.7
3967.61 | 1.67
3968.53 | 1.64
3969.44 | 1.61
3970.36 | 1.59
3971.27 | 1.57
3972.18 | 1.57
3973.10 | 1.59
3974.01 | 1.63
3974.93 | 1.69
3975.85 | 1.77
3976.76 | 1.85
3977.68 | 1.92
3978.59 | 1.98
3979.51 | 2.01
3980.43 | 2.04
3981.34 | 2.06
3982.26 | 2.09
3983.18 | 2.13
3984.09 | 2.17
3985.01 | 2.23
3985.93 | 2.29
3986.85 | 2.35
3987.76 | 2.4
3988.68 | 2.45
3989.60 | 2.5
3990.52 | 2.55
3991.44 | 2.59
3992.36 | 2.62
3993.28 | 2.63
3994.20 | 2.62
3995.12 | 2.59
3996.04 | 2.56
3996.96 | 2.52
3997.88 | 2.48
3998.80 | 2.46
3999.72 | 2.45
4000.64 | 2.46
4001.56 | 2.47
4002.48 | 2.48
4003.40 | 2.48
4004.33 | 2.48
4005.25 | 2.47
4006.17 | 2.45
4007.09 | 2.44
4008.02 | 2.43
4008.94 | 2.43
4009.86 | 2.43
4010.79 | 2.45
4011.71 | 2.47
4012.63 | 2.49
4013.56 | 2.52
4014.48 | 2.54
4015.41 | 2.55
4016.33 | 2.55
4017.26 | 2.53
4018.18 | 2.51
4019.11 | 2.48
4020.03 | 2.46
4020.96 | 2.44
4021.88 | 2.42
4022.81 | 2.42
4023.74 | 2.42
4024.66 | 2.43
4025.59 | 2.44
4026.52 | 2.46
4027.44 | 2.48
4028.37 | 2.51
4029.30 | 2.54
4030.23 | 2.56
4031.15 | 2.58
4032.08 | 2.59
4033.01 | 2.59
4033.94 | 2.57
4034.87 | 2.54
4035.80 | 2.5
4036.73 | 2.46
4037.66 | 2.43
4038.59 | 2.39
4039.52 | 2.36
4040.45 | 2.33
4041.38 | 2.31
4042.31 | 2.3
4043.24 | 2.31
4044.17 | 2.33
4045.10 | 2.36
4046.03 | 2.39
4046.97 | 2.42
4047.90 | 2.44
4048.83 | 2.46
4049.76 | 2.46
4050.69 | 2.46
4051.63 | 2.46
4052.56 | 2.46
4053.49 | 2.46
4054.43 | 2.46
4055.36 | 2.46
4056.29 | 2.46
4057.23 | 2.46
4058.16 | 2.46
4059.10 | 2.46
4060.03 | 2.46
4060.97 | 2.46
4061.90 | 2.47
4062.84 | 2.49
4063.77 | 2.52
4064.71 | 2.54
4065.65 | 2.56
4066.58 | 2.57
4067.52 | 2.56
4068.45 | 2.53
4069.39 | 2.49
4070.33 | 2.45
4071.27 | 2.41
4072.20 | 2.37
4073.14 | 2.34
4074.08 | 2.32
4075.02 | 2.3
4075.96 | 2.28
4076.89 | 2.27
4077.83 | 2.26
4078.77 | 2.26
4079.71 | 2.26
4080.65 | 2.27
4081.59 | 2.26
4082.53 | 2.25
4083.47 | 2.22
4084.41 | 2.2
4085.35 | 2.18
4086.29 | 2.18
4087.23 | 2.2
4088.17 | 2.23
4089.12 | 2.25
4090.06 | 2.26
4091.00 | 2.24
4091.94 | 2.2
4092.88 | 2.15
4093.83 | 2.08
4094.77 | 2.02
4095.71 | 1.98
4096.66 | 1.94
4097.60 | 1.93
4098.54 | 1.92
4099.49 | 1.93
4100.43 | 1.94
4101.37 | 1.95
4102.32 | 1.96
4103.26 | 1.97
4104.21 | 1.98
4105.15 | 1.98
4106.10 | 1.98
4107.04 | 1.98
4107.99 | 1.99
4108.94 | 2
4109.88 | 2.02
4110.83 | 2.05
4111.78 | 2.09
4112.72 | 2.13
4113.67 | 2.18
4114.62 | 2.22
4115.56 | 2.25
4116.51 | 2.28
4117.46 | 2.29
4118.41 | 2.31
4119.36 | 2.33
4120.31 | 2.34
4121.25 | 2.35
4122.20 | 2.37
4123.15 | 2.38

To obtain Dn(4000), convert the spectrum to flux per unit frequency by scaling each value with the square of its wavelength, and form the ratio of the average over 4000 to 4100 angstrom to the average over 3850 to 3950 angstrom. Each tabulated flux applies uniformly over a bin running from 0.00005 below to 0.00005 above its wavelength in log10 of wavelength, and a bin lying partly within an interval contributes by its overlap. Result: 1.2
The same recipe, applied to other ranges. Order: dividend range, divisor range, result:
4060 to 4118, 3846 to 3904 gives 1.15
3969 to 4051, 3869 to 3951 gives 1.18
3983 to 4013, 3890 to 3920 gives 1.26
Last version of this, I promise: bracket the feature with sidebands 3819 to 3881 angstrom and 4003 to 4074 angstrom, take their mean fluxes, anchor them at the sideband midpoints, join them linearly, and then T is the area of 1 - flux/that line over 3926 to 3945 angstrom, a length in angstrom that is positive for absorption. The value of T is 1.6 angstrom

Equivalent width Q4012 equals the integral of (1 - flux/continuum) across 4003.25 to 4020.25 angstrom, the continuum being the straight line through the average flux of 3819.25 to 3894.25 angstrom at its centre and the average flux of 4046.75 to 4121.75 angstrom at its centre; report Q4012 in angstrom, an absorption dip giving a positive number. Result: -2.3 angstrom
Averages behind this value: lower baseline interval 2.03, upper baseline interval 2.26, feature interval 2.48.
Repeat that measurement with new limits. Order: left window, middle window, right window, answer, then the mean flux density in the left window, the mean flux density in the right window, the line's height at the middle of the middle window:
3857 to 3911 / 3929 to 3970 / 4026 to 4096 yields 2.7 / 2.12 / 2.38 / 2.22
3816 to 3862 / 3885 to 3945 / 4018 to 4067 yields 2.4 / 1.95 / 2.46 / 2.14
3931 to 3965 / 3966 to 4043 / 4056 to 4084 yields -1.9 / 2.13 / 2.4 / 2.25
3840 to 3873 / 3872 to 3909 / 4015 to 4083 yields 5.4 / 2.27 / 2.44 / 2.3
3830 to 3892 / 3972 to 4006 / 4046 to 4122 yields -1.4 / 2.06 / 2.26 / 2.18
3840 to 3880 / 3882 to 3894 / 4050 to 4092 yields 2.3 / 2.25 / 2.37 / 2.27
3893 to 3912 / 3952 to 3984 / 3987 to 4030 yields 4.8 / 1.95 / 2.49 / 2.29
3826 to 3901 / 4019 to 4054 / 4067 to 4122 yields -5.0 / 2.03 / 2.18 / 2.14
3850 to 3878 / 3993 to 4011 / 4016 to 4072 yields -0.3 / 2.39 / 2.46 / 2.45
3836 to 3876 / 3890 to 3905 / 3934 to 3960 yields 2.1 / 2.18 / 2.18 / 2.18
